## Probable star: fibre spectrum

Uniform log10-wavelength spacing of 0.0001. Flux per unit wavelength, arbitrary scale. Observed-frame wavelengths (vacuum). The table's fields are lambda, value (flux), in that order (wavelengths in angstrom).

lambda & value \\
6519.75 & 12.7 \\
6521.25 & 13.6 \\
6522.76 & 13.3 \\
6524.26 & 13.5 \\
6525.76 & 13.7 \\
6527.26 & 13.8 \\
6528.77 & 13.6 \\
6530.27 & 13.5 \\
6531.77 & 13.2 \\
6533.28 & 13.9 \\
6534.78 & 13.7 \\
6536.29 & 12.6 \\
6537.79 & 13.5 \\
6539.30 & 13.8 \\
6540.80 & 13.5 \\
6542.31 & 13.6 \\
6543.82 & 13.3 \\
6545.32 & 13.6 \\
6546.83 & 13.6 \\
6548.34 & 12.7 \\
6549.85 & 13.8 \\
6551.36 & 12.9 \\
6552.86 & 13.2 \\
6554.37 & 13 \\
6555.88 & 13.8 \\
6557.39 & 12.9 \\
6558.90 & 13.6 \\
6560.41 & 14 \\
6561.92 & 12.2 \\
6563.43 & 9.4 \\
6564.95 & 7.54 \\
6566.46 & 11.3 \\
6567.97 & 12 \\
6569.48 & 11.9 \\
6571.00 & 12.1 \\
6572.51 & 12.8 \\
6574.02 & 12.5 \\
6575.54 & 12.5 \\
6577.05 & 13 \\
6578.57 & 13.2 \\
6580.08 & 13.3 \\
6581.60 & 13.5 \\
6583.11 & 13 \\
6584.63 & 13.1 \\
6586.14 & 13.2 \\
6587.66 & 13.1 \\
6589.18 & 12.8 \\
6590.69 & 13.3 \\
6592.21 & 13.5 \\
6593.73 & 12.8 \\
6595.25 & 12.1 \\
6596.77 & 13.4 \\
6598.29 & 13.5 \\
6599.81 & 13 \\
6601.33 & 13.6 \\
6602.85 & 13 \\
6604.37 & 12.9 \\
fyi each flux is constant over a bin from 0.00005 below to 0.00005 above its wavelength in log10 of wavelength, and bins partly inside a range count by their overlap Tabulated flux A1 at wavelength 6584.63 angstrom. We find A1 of 13.1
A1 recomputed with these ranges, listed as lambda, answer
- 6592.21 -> 13.5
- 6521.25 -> 13.6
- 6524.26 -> 13.5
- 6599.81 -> 13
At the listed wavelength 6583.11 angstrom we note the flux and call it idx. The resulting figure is 13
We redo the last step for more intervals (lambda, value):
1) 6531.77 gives 13.2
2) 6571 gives 12.1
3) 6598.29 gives 13.5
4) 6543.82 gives 13.3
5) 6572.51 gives 12.8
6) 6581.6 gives 13.5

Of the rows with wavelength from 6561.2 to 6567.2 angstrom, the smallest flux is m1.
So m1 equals 7.54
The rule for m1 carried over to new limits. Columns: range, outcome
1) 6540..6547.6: 13.3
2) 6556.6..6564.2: 9.4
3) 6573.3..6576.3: 12.5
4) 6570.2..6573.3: 12.1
